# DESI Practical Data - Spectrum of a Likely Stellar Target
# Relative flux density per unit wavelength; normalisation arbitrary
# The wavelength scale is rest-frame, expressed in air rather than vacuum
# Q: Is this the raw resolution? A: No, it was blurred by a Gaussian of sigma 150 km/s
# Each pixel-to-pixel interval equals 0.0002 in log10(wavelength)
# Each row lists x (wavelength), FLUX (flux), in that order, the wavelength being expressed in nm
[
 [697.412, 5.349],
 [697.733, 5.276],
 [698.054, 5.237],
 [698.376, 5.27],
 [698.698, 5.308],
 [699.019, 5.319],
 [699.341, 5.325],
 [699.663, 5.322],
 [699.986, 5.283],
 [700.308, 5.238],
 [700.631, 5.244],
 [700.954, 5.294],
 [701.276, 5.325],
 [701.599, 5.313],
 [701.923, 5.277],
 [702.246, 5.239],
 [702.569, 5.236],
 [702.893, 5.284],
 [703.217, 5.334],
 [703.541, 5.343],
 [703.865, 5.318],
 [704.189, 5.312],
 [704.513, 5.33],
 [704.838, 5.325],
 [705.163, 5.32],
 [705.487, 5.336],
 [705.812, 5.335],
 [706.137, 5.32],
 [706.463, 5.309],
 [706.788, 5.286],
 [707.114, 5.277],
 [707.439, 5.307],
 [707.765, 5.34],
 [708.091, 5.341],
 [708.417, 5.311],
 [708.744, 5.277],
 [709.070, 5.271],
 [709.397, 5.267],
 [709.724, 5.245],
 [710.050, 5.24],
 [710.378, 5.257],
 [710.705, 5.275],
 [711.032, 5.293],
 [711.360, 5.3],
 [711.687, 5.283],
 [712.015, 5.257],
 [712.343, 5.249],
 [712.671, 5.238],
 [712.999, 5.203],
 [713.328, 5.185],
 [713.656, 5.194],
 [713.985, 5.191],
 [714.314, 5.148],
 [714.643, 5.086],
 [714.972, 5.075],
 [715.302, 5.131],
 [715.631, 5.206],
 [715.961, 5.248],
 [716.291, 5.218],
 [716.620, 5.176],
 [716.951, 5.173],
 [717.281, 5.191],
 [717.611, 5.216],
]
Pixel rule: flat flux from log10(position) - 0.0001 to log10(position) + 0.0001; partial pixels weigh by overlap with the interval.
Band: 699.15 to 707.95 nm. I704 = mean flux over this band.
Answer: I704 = 5.3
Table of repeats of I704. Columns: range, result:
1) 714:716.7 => 5.16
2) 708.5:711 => 5.26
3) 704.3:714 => 5.28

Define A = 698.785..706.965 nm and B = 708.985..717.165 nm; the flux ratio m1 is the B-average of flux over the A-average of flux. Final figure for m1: 1.0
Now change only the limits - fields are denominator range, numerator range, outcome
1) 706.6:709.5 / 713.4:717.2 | 0.98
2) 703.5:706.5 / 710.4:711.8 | 0.99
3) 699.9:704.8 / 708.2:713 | 1.00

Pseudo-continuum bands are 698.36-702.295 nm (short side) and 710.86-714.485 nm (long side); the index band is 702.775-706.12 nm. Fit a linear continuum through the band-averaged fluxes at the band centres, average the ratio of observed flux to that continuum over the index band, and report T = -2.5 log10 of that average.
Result -0.01 mag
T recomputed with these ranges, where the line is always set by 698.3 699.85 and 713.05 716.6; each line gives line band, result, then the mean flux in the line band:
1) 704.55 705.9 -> -0.015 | 5.33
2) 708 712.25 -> -0.013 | 5.28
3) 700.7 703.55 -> -0.001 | 5.29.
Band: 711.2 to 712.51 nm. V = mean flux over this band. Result 5.27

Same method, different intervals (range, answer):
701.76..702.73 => 5.25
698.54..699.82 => 5.32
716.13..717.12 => 5.19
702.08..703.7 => 5.29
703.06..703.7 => 5.34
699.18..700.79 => 5.28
